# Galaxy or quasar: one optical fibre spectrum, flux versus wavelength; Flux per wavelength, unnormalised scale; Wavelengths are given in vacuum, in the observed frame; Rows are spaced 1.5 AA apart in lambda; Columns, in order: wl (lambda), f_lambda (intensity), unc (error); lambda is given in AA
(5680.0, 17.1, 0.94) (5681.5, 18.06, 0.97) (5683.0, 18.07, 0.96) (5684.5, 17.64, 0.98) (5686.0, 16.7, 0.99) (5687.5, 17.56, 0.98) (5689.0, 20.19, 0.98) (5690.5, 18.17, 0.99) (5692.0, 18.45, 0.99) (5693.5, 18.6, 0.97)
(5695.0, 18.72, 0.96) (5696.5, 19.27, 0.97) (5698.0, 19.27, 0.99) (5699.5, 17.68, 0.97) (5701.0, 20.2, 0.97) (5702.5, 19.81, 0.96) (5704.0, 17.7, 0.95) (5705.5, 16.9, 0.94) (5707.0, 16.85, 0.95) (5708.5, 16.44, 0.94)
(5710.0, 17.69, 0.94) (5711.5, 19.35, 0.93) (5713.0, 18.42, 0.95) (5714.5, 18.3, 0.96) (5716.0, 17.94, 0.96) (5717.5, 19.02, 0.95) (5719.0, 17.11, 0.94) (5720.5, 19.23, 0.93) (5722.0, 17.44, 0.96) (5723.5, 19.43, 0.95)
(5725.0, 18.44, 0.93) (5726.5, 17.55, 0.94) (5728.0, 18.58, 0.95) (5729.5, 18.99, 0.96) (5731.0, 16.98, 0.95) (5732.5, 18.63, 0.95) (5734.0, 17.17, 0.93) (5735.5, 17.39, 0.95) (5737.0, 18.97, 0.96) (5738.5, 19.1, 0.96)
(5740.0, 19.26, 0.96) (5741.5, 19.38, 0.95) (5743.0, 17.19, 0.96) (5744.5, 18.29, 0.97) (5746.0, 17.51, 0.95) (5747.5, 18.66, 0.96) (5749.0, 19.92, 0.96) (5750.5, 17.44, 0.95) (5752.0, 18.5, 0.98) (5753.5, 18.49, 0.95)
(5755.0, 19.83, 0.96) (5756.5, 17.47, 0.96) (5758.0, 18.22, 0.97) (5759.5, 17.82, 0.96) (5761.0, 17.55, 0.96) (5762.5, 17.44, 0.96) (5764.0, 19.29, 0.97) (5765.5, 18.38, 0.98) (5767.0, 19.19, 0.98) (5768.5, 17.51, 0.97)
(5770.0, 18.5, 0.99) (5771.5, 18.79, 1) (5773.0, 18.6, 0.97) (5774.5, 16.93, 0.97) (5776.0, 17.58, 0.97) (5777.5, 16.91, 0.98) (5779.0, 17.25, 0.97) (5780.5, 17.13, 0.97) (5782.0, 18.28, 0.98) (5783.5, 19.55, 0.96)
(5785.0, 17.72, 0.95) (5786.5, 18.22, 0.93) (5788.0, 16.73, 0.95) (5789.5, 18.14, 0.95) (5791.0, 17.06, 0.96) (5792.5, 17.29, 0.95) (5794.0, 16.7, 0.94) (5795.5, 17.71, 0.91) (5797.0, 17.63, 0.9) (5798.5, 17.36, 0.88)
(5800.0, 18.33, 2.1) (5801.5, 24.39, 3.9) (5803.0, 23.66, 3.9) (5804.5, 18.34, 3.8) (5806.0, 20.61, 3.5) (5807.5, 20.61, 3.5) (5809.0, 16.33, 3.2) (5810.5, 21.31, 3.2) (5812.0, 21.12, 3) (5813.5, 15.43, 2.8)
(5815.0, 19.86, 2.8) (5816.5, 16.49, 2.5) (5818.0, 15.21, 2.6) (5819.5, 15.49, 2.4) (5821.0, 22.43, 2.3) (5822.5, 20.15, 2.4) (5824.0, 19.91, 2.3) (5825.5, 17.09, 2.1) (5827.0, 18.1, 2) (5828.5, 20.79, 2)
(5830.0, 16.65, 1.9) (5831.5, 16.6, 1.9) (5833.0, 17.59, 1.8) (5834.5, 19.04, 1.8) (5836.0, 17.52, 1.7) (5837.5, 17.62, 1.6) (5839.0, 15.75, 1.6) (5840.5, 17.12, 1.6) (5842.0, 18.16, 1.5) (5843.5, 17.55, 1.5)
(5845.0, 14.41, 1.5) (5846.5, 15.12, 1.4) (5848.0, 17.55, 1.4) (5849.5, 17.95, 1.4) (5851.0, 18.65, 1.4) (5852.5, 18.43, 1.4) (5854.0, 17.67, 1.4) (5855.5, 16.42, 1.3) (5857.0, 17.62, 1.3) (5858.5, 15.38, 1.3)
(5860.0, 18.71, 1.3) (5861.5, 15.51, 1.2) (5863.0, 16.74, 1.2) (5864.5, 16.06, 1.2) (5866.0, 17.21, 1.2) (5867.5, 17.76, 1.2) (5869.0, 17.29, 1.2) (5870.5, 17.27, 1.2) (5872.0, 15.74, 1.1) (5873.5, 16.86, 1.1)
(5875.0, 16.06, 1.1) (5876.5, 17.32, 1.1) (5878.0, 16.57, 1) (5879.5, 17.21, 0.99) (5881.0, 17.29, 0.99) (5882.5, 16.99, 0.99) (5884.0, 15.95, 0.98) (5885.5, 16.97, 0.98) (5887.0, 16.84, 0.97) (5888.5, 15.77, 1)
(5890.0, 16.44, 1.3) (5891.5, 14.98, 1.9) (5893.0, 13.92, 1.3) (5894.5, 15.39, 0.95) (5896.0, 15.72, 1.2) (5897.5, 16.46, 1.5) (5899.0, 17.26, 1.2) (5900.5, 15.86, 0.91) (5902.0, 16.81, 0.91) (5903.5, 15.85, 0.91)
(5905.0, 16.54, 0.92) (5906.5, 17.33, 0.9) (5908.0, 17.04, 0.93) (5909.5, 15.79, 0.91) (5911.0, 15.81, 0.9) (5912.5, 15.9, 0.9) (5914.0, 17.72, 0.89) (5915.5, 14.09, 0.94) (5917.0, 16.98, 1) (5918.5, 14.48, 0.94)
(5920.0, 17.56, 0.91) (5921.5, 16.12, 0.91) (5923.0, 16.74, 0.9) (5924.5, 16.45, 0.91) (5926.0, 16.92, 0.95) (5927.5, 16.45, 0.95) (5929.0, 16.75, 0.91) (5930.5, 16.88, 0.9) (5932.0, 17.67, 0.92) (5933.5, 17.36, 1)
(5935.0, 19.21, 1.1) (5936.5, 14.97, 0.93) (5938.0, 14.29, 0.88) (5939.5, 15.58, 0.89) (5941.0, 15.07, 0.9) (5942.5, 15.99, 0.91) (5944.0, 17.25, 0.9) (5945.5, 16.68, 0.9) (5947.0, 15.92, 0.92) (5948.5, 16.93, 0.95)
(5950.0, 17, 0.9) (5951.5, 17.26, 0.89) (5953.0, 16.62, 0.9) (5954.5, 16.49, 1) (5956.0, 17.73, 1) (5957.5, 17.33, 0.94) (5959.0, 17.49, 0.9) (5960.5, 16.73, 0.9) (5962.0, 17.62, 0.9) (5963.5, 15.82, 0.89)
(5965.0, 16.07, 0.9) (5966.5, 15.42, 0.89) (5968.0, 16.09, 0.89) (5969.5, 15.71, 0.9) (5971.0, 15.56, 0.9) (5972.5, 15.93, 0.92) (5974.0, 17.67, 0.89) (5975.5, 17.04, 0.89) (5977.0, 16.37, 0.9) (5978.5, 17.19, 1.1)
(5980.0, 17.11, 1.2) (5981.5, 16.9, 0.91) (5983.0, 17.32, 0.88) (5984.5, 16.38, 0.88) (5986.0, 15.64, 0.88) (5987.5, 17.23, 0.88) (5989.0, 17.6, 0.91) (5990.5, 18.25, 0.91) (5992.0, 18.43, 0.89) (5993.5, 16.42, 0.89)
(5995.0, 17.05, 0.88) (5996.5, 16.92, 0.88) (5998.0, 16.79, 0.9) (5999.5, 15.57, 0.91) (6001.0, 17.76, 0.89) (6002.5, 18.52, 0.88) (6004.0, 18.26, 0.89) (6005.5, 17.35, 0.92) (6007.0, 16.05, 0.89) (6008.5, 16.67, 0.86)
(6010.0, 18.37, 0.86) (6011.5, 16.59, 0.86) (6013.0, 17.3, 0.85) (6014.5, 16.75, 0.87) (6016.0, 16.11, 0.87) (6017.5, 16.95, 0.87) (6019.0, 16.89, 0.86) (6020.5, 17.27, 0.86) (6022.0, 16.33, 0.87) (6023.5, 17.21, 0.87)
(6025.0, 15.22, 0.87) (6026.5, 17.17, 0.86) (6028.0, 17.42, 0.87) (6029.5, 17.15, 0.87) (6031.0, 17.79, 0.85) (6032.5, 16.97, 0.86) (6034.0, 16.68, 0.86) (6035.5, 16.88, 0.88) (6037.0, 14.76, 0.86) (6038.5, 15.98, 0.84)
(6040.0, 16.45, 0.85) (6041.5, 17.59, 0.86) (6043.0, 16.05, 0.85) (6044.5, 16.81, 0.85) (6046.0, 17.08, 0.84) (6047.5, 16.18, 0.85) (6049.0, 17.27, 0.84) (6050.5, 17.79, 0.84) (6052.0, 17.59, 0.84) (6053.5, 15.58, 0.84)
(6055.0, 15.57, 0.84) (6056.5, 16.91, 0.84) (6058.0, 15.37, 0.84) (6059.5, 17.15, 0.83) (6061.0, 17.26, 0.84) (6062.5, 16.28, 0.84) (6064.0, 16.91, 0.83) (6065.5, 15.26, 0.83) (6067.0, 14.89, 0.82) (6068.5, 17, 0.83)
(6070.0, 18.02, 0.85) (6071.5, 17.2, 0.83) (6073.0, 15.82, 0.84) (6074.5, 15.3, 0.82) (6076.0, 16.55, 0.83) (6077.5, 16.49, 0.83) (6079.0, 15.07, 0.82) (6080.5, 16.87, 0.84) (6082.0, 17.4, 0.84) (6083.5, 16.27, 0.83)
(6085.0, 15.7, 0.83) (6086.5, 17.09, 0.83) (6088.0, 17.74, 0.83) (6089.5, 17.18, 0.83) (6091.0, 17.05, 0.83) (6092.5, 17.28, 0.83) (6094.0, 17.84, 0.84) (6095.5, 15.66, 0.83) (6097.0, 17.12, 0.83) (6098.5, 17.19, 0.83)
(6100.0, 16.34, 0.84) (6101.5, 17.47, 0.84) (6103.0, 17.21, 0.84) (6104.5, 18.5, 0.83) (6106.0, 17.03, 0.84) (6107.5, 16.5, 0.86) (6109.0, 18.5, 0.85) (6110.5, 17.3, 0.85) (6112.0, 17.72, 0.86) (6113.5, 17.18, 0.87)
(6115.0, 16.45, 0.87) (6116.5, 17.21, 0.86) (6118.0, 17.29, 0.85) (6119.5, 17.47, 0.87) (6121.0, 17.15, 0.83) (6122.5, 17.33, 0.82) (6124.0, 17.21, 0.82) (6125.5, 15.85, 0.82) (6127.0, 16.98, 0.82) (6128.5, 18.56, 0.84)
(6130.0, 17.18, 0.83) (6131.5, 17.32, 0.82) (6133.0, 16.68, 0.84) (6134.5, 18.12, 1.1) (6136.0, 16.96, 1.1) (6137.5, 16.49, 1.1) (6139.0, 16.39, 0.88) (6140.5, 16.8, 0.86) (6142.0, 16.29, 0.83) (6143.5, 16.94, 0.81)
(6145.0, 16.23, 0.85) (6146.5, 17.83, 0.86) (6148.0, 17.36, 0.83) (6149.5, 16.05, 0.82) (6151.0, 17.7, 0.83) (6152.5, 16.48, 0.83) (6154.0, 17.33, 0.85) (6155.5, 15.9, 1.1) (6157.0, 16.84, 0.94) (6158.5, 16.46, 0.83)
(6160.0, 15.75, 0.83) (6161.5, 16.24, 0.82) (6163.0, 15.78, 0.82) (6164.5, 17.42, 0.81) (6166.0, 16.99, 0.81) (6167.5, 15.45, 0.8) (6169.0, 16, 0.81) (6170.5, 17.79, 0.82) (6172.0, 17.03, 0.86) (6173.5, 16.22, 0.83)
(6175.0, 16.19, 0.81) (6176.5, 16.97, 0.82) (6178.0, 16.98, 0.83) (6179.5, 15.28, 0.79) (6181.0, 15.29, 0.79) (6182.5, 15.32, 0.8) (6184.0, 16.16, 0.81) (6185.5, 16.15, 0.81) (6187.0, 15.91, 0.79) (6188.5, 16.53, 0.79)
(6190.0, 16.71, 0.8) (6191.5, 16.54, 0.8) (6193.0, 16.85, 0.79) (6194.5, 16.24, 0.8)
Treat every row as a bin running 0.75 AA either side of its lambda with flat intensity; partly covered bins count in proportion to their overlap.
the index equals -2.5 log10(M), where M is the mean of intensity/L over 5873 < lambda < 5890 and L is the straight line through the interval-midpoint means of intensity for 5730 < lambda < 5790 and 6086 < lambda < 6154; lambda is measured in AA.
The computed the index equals 0.07 mag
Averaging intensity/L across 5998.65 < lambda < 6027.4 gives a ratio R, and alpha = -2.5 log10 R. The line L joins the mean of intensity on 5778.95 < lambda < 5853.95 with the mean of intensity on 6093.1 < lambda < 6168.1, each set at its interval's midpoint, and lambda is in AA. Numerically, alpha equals 0.03 mag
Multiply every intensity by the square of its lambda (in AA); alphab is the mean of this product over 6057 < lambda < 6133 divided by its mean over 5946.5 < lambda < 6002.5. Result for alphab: 1.05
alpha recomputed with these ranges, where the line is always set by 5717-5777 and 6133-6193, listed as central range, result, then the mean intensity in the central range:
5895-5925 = 0.082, 16.3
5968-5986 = 0.047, 16.6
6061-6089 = 0.029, 16.5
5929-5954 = 0.059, 16.5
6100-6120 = -0.036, 17.3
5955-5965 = 0.023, 17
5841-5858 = 0.041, 17.2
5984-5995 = 0.008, 17.1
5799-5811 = -0.131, 20.4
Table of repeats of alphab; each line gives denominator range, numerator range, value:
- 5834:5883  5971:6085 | 1.04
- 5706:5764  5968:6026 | 1.01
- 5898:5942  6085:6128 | 1.11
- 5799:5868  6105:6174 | 1.04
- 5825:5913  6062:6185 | 1.09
